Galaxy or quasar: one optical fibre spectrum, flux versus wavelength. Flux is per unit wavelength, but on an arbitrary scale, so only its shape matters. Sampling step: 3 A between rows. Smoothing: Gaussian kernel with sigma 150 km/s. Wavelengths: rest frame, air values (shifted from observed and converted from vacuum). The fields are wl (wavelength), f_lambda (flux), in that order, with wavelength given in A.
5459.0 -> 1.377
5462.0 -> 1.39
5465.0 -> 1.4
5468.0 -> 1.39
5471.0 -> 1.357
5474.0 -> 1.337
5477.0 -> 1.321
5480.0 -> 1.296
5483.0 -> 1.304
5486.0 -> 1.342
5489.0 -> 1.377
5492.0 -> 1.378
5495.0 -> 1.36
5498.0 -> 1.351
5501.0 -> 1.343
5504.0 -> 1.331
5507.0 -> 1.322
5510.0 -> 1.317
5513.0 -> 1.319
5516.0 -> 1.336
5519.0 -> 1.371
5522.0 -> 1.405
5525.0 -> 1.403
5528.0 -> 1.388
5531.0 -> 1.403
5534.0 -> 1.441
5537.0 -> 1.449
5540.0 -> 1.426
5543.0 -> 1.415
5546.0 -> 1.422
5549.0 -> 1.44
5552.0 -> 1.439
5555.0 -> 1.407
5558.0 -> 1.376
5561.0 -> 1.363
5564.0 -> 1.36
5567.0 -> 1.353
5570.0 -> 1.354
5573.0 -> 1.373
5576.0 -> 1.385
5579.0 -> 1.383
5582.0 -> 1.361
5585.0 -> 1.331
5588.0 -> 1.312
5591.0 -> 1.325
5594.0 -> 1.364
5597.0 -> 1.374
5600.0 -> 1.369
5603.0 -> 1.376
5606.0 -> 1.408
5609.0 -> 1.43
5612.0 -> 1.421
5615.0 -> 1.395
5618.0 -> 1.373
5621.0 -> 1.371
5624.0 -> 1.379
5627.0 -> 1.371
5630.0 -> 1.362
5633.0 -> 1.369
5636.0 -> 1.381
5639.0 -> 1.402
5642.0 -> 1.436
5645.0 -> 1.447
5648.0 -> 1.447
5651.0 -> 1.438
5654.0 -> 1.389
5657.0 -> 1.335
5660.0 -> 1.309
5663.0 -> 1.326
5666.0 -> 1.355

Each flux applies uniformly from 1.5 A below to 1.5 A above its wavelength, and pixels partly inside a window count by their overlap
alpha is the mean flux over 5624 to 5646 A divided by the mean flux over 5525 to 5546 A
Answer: 0.98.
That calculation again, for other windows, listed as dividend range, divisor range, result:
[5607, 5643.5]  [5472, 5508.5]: 1.04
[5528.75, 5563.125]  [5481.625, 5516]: 1.06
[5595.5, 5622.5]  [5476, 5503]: 1.04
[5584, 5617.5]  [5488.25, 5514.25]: 1.02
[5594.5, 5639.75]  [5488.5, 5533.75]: 1.02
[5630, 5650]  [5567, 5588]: 1.04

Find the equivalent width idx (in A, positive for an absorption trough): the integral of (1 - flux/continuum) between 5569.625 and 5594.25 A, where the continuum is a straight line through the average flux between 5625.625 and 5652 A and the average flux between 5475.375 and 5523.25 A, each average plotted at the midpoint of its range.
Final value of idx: 0.5 A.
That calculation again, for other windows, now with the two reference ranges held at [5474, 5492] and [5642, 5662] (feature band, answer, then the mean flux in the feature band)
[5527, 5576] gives -1.5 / 1.4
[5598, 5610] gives -0.1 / 1.39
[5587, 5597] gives 0.2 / 1.34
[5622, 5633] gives 0.1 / 1.37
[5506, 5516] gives 0.2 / 1.32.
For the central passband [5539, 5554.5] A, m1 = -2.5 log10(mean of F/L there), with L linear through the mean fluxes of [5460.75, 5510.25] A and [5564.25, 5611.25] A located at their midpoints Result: -0.05 mag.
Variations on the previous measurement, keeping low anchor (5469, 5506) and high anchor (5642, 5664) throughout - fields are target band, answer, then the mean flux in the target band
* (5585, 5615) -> 0.000 mag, 1.37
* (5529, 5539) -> -0.057 mag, 1.43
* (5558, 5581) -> -0.002 mag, 1.37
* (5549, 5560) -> -0.038 mag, 1.41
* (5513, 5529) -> -0.018 mag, 1.37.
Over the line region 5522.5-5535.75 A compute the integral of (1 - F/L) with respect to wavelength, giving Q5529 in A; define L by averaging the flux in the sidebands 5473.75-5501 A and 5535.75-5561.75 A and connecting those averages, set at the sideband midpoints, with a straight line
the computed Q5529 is -0.2 A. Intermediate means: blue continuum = 1.34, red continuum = 1.42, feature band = 1.41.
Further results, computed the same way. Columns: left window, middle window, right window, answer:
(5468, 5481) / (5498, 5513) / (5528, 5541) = 0.6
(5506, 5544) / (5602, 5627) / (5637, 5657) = 0.3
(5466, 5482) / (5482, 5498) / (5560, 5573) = -0.1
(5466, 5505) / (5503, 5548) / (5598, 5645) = -0.8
